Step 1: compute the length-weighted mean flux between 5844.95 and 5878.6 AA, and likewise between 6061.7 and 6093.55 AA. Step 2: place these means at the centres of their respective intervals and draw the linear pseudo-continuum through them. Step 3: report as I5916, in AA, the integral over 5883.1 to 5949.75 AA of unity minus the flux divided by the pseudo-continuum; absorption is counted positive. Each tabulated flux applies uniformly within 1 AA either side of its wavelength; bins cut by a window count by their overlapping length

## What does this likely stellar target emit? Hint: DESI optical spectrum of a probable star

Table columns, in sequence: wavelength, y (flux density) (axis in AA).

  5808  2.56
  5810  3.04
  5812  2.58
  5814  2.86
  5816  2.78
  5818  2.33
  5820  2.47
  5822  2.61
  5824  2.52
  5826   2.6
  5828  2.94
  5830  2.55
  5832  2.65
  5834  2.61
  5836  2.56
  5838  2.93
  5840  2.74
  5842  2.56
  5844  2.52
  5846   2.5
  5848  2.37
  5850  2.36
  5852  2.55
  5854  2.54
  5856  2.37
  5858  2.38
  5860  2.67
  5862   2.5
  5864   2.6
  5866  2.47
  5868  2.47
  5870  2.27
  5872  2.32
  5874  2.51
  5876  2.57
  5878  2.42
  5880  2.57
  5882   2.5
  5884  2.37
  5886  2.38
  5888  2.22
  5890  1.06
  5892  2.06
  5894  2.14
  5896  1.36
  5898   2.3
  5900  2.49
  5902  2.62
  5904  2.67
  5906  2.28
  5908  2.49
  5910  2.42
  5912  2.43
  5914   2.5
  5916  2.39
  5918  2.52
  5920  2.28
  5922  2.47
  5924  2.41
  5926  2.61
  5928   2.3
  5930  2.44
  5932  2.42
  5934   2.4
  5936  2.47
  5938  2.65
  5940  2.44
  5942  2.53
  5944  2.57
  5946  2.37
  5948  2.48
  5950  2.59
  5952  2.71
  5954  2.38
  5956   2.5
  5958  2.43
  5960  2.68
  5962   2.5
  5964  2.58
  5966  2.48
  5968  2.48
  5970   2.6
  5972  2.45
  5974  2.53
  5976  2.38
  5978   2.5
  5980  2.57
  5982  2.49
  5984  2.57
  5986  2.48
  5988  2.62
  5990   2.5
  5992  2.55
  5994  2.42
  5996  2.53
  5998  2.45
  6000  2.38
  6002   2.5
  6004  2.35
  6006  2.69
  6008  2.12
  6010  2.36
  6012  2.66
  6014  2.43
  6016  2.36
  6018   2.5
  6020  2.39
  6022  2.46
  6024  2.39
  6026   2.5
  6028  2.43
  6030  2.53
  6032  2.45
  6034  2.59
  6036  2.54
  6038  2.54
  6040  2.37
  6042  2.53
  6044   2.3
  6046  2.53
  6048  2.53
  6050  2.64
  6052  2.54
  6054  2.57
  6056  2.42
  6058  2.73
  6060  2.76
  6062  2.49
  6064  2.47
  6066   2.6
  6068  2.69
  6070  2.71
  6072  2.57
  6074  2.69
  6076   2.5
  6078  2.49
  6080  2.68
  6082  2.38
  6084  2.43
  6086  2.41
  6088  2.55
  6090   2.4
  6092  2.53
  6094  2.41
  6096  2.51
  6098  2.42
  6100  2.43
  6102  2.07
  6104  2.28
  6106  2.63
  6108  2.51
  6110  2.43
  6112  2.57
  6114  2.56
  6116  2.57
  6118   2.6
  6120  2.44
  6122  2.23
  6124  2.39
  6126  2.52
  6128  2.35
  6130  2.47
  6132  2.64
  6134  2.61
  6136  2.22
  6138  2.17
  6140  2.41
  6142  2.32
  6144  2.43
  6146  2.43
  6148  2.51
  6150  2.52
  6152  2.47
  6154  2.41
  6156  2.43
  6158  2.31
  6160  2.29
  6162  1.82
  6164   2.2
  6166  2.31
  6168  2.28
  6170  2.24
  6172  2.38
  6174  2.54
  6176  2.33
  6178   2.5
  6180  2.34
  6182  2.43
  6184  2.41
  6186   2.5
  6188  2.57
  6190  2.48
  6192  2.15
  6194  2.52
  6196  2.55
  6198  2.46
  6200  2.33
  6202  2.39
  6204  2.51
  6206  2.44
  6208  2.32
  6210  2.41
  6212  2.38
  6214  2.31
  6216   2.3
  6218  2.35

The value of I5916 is 3.5 AA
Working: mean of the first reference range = 2.46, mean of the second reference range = 2.54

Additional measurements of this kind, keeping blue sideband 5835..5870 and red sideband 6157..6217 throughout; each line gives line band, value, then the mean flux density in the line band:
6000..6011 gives 0.2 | 2.4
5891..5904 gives 1.6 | 2.2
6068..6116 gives -1.6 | 2.49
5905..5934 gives 0.8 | 2.42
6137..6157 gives -0.2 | 2.41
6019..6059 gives -1.0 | 2.5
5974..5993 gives -0.4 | 2.52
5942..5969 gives -0.5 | 2.52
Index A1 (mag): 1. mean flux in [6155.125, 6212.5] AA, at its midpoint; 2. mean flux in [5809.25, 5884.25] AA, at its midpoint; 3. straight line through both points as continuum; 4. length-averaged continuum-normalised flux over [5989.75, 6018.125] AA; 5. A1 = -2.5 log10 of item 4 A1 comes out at 0.01 mag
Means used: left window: 2.56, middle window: 2.45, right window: 2.37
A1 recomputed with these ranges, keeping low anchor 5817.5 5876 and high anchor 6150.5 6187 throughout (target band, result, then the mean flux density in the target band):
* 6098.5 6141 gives -0.026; 2.43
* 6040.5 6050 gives -0.029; 2.48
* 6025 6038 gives -0.036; 2.51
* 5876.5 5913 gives 0.108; 2.27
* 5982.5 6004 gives -0.019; 2.49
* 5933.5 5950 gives -0.008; 2.5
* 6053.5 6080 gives -0.082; 2.6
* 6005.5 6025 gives 0.003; 2.43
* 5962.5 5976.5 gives -0.018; 2.5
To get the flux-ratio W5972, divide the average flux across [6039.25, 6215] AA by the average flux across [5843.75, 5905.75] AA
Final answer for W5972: 1.04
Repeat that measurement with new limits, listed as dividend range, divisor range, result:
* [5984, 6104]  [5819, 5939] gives 1.02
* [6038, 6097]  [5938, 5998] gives 1.01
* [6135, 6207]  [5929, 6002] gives 0.95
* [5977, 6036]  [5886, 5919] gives 1.10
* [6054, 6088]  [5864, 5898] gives 1.14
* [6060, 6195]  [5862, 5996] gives 1.00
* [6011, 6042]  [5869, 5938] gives 1.06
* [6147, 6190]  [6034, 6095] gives 0.94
